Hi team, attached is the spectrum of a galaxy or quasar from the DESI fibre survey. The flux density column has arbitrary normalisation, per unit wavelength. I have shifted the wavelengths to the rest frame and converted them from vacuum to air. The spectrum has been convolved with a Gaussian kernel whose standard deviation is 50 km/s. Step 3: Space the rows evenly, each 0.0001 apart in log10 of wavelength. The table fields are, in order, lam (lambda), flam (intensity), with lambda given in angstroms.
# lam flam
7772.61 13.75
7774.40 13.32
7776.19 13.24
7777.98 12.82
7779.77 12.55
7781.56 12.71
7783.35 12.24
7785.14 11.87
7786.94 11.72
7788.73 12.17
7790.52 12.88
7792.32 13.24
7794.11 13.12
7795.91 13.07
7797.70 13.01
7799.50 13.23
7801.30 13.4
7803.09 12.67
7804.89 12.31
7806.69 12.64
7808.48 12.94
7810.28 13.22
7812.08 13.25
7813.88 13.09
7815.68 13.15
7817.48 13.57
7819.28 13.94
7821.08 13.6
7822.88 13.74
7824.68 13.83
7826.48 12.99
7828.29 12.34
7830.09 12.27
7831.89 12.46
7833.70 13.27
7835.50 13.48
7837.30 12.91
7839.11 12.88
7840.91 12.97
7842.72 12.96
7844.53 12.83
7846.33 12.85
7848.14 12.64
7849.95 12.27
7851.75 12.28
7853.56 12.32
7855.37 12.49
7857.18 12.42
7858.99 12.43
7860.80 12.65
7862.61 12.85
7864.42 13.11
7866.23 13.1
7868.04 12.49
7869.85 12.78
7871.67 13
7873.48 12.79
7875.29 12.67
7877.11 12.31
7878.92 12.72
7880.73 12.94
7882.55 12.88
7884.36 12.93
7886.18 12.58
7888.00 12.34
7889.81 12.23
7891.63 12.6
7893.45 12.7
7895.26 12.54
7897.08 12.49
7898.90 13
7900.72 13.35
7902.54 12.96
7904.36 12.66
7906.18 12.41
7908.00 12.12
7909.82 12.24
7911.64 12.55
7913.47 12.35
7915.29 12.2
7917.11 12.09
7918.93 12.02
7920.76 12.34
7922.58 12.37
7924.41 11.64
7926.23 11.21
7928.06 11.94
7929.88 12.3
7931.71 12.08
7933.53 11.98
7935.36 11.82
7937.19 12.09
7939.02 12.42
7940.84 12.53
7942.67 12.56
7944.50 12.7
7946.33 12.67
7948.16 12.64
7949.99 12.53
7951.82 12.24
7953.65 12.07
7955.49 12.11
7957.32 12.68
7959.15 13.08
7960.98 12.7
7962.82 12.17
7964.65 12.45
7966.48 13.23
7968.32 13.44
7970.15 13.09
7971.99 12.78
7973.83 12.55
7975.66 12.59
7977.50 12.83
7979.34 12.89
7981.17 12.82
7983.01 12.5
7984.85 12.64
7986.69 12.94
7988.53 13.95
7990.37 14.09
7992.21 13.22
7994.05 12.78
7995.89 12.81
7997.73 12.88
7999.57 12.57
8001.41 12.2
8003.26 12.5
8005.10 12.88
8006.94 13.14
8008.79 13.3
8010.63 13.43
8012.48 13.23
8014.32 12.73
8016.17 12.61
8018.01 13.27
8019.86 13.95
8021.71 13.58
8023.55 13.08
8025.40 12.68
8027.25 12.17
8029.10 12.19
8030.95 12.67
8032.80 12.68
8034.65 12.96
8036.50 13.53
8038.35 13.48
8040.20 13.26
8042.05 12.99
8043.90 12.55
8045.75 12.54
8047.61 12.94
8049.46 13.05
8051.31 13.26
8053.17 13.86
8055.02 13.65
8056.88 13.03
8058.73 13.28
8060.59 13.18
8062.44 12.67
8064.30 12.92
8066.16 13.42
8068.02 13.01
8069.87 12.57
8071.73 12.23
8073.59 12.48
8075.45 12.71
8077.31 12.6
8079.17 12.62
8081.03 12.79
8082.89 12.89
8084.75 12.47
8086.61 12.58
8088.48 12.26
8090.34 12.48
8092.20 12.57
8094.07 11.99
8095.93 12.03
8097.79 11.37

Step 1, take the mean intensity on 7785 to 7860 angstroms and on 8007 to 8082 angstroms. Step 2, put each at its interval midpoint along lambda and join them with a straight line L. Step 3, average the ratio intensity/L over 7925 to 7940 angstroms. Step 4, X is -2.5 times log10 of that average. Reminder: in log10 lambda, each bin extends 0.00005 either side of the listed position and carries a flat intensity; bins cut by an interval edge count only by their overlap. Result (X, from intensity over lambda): 0.08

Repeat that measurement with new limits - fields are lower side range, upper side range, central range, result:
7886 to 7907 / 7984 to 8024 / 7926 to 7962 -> 0.044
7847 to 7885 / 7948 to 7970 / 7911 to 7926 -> 0.044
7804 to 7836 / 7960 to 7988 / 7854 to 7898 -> 0.028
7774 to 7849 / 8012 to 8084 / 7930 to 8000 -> 0.022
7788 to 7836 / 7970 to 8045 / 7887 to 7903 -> 0.028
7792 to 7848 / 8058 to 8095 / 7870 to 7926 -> 0.037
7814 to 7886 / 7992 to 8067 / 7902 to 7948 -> 0.058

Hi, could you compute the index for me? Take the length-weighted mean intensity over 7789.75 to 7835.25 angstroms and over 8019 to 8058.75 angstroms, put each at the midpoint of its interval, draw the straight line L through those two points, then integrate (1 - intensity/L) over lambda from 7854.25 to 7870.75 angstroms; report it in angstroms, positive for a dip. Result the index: 0.5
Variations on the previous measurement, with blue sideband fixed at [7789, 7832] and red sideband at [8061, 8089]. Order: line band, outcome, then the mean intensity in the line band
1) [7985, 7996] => -0.40 angstroms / 13.3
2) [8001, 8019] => -0.23 angstroms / 12.9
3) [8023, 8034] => 0.17 angstroms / 12.6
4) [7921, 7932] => 0.83 angstroms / 11.9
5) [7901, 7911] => 0.31 angstroms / 12.5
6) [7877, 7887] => 0.17 angstroms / 12.8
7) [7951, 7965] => 0.46 angstroms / 12.4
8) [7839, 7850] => 0.19 angstroms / 12.8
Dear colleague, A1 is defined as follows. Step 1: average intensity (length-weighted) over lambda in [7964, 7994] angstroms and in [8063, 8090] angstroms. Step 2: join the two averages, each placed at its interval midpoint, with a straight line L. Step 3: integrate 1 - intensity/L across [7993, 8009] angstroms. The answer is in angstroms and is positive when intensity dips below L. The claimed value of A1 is 0.2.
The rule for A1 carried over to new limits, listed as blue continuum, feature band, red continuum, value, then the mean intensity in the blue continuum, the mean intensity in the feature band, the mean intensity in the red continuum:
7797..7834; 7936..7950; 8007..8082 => 0.6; 13.1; 12.5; 13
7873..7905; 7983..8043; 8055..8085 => -1.0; 12.7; 13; 12.8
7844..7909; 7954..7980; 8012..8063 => 0.3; 12.7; 12.7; 13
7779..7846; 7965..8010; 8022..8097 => -0.3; 12.9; 12.9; 12.8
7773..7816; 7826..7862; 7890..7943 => -0.2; 12.8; 12.7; 12.3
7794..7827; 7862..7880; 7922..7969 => 0.1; 13.2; 12.8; 12.4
